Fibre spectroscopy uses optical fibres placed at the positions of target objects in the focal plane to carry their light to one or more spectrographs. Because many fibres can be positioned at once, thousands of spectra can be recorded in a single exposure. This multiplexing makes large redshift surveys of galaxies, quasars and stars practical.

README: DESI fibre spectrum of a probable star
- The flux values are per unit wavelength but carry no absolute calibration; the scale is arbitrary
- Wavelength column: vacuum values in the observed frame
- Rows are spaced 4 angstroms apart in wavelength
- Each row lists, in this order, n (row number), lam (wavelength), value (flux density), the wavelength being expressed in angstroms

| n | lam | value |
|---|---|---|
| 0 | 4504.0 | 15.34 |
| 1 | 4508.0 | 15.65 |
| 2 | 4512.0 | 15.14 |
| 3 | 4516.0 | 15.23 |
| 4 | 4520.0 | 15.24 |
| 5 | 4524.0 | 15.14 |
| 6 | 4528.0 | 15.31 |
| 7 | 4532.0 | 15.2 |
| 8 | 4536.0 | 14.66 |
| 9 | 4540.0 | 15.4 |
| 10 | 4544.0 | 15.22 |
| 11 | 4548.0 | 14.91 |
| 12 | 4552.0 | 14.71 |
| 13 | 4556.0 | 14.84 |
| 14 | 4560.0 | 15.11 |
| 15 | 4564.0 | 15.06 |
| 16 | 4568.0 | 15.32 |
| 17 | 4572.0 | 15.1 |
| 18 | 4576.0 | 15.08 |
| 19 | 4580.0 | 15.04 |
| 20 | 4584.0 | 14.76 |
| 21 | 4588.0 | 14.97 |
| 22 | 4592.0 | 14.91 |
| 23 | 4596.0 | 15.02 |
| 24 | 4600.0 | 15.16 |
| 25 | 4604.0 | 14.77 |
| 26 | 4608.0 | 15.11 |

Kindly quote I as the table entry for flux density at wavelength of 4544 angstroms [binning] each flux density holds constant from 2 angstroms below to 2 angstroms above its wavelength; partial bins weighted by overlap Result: 15.22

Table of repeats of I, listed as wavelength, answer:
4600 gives 15.16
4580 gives 15.04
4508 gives 15.65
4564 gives 15.06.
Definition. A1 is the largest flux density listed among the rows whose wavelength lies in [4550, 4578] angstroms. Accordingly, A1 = 15.32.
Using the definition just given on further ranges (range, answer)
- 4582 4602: 15.16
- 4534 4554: 15.4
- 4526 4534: 15.31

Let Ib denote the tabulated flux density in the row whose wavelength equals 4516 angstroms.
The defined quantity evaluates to 15.23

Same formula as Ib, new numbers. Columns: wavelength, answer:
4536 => 14.66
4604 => 14.77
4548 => 14.91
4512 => 15.14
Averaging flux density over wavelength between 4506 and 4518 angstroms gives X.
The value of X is 15.3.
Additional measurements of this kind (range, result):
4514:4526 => 15.2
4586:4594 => 14.9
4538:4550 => 15.2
